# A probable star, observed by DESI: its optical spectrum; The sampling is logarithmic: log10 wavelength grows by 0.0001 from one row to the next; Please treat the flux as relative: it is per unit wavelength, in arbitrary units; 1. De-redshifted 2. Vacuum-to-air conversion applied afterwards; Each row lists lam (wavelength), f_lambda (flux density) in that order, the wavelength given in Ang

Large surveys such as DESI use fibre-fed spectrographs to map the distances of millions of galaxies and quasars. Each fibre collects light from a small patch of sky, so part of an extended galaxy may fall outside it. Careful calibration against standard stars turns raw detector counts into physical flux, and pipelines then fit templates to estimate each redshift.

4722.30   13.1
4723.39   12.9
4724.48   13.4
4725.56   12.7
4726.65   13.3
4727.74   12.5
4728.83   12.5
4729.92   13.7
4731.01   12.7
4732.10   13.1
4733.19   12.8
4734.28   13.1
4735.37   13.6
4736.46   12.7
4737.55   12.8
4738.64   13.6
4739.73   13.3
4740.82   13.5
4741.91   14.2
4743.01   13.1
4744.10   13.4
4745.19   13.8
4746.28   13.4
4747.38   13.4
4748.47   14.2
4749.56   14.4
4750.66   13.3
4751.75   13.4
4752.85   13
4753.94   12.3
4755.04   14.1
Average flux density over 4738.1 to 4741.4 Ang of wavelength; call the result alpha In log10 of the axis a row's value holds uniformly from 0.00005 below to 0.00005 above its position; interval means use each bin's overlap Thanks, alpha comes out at 13.5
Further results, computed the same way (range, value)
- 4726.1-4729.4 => 12.8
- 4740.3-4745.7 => 13.6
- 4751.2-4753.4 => 13.2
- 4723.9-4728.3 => 13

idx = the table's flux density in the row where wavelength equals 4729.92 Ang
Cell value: 13.7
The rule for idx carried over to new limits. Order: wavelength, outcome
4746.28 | 13.4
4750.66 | 13.3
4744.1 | 13.4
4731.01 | 12.7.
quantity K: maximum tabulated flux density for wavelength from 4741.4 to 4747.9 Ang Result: 14.2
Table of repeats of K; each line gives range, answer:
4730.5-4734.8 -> 13.1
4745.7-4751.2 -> 14.4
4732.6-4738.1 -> 13.6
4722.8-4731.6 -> 13.7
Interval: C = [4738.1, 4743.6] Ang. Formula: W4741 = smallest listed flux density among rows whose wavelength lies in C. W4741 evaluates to 13.1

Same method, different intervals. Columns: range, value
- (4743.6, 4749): 13.4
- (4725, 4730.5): 12.5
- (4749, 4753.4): 13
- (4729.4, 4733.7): 12.7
